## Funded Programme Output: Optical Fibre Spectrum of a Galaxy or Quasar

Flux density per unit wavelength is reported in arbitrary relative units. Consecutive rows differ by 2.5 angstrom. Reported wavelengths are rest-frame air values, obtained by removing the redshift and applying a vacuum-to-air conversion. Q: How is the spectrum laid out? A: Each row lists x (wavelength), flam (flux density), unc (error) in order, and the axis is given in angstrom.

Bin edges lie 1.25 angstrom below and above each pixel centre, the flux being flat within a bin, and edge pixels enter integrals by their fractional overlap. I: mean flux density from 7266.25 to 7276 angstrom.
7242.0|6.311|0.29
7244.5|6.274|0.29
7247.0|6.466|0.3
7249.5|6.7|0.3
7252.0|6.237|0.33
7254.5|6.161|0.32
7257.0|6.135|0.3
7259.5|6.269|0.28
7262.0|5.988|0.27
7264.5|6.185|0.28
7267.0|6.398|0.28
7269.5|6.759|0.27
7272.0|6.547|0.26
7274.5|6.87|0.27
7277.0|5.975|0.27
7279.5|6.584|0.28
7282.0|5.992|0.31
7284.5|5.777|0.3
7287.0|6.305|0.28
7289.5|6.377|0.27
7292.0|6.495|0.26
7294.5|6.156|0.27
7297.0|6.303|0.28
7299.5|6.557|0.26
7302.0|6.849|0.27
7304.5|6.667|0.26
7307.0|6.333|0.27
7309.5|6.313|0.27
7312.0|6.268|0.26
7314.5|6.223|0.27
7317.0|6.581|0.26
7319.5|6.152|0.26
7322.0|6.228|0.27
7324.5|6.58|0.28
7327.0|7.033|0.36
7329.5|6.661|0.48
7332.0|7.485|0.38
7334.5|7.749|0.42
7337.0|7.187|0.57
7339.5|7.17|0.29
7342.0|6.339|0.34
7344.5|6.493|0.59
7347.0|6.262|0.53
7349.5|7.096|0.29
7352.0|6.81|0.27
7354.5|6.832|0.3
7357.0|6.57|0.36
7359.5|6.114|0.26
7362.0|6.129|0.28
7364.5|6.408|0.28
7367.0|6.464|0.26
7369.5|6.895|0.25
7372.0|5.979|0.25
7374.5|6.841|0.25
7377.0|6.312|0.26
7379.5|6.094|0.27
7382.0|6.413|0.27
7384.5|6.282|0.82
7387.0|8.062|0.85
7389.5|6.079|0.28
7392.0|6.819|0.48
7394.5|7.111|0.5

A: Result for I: 6.64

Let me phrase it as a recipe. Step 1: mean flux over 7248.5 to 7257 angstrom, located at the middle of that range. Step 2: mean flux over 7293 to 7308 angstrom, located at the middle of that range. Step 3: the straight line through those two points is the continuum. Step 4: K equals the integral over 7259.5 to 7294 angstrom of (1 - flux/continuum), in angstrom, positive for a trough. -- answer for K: 0.4 angstrom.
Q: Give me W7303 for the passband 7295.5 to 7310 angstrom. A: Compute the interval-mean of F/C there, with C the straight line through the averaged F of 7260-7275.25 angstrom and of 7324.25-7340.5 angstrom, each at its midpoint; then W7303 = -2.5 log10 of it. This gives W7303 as 0.05 mag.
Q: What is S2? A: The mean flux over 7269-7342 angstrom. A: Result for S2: 6.55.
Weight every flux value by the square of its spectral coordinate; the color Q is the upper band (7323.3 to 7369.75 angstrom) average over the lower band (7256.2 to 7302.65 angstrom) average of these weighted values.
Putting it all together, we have 1.08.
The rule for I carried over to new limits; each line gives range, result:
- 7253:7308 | 6.35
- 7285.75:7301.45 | 6.39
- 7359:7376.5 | 6.41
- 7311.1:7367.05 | 6.65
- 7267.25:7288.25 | 6.35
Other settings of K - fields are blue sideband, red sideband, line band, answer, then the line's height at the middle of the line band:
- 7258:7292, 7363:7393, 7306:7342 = -1.5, 6.43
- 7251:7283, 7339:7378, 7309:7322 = 0.3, 6.43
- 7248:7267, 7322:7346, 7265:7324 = 1.7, 6.58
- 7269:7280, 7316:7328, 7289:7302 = 0.2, 6.52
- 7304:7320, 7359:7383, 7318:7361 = -2.6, 6.36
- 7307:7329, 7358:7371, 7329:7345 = -1.6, 6.41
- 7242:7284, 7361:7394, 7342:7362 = -0.2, 6.49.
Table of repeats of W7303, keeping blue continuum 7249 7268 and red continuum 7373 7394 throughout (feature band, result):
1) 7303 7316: 0.00 mag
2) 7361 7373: 0.03 mag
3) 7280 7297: 0.02 mag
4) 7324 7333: -0.08 mag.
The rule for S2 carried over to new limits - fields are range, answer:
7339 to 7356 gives 6.69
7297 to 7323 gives 6.41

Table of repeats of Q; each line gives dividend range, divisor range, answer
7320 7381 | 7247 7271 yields 1.08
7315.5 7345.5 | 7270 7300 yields 1.09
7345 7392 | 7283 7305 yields 1.05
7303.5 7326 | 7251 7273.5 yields 1.03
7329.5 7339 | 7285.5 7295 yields 1.17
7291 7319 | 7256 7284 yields 1.03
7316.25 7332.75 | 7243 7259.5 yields 1.07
